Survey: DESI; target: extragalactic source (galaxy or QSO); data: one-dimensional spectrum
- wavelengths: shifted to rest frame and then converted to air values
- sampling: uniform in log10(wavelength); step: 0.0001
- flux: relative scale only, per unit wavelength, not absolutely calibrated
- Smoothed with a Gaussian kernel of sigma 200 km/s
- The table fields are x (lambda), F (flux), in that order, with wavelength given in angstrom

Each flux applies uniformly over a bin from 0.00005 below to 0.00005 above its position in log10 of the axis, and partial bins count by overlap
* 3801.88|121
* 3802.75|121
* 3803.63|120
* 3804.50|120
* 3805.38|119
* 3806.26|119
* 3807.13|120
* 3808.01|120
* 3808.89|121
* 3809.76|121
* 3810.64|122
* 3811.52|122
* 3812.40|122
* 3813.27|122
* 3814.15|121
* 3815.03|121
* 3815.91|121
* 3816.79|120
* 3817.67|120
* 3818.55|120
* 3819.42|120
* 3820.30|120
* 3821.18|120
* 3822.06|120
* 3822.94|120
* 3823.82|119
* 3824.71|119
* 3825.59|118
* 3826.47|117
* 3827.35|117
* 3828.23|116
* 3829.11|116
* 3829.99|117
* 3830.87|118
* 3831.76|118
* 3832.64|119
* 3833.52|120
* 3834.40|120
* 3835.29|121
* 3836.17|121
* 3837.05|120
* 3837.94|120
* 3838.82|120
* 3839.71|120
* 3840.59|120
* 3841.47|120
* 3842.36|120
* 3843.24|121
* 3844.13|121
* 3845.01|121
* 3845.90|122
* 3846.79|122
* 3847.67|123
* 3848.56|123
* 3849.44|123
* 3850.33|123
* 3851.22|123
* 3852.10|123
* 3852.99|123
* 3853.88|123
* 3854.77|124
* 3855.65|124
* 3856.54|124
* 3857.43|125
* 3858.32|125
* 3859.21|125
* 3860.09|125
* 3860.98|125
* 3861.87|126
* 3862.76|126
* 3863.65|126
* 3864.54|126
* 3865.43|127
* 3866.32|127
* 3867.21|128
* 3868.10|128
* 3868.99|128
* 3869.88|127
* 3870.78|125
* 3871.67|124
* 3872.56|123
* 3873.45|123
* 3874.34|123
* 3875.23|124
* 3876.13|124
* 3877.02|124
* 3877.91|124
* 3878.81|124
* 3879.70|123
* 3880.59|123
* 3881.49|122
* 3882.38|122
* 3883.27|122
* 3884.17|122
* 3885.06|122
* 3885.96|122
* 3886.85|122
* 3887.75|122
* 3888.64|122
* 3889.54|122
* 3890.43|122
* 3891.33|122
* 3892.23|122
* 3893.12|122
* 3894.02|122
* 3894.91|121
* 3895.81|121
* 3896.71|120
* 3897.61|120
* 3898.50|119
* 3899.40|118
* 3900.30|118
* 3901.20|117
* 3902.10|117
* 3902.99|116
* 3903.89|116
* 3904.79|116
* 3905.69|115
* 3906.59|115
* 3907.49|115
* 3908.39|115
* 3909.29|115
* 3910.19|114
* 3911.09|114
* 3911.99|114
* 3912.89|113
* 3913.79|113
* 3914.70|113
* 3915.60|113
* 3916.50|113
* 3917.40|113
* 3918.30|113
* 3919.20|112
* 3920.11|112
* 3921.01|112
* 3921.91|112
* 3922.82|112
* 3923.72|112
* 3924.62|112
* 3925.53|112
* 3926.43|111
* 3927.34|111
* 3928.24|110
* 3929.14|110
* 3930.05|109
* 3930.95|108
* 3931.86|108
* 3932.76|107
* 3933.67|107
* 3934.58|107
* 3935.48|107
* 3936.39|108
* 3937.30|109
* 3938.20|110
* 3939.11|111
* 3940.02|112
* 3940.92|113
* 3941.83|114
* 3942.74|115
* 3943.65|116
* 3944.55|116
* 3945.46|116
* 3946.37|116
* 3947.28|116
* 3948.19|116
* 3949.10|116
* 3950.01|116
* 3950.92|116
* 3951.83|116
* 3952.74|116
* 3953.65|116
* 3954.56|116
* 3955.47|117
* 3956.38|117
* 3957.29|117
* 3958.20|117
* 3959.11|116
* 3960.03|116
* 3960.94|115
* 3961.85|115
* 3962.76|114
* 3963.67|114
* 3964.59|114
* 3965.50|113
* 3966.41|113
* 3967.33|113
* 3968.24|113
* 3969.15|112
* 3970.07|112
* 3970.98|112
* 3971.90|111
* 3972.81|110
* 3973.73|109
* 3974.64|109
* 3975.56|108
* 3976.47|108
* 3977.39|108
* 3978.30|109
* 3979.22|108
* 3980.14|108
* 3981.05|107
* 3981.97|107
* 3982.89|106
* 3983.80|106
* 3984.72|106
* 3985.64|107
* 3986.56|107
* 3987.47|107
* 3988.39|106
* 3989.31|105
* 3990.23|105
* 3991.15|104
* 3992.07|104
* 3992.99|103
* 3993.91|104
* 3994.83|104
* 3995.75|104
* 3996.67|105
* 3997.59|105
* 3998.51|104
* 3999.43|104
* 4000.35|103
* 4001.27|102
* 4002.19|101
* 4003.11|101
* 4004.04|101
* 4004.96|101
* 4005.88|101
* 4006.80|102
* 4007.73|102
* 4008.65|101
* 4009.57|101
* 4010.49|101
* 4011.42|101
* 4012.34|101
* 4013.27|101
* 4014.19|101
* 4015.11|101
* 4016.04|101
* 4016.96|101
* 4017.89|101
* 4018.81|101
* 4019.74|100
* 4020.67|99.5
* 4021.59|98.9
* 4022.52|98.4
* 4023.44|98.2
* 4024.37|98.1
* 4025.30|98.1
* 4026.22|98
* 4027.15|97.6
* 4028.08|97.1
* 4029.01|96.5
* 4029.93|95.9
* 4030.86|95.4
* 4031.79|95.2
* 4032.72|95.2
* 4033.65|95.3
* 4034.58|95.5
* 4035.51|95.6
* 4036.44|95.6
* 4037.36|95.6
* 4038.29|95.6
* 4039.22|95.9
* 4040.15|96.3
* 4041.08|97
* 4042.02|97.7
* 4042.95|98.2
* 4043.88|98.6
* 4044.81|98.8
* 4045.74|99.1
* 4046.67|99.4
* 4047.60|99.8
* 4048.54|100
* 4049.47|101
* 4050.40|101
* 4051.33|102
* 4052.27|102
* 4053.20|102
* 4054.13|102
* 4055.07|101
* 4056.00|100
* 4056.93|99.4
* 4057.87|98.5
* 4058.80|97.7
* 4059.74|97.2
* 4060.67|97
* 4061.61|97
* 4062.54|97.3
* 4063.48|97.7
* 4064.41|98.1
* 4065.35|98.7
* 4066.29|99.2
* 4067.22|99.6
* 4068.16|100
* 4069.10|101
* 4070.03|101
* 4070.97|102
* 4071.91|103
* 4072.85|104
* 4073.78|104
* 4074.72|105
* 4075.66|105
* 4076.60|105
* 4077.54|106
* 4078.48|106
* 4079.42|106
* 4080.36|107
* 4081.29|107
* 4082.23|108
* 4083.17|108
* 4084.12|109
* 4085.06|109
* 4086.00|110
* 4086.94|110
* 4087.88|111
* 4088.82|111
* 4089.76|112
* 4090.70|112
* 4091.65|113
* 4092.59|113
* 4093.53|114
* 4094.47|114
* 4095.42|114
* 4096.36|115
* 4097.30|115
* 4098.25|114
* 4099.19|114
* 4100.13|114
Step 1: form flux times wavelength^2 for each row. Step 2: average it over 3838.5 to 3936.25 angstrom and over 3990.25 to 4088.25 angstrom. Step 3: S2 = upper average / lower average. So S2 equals 0.92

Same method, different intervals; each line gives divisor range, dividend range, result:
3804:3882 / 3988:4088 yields 0.91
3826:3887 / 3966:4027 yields 0.91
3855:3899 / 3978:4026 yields 0.89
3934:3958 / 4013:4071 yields 0.91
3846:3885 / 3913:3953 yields 0.93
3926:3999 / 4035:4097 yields 0.98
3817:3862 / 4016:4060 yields 0.90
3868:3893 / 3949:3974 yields 0.97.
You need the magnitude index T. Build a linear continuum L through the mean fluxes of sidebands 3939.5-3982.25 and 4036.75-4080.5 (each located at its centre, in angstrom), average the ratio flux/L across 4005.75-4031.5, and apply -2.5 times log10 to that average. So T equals 0.064 mag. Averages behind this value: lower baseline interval 113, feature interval 99.5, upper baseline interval 100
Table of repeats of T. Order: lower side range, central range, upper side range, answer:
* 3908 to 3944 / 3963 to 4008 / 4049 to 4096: 0.02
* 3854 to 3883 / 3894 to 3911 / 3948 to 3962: 0.04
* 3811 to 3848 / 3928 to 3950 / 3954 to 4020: -0.01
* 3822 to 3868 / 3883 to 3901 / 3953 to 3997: -0.03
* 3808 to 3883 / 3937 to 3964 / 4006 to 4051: -0.06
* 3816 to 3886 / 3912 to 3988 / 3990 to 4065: -0.02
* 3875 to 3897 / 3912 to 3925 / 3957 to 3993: 0.05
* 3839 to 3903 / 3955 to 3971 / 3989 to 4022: -0.06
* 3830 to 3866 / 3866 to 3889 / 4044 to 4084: -0.04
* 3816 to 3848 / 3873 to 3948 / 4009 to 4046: -0.05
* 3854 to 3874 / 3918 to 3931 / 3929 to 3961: 0.05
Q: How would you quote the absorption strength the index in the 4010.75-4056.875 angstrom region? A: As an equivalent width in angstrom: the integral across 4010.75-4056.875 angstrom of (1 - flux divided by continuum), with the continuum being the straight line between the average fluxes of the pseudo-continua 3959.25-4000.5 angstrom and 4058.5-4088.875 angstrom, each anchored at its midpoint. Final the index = 3.01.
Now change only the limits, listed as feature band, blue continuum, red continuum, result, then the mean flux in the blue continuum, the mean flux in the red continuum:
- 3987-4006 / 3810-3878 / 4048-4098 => 1.19 angstrom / 122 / 105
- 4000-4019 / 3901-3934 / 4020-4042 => -0.28 angstrom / 113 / 96.7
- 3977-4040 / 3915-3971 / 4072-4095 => 5.42 angstrom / 113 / 109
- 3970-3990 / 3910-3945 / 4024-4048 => -0.66 angstrom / 111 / 97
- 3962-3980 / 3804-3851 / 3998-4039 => -1.13 angstrom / 120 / 99.3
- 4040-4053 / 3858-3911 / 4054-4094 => 0.89 angstrom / 122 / 104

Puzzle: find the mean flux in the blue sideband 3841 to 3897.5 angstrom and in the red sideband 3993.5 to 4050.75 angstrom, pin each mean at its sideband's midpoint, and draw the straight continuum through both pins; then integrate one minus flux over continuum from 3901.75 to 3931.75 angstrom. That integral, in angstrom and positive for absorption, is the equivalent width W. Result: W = 0.8 angstrom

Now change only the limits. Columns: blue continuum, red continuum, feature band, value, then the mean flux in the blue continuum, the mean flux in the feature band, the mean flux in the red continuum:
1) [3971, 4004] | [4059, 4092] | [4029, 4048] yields 1.5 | 106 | 96.8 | 104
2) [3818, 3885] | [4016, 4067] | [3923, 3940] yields 0.4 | 122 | 109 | 98.3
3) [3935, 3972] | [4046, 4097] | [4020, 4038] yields 1.8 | 114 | 96.9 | 104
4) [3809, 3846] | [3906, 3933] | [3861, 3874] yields -1.1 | 120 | 126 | 112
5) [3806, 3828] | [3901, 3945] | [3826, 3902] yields -3.6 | 120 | 122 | 112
